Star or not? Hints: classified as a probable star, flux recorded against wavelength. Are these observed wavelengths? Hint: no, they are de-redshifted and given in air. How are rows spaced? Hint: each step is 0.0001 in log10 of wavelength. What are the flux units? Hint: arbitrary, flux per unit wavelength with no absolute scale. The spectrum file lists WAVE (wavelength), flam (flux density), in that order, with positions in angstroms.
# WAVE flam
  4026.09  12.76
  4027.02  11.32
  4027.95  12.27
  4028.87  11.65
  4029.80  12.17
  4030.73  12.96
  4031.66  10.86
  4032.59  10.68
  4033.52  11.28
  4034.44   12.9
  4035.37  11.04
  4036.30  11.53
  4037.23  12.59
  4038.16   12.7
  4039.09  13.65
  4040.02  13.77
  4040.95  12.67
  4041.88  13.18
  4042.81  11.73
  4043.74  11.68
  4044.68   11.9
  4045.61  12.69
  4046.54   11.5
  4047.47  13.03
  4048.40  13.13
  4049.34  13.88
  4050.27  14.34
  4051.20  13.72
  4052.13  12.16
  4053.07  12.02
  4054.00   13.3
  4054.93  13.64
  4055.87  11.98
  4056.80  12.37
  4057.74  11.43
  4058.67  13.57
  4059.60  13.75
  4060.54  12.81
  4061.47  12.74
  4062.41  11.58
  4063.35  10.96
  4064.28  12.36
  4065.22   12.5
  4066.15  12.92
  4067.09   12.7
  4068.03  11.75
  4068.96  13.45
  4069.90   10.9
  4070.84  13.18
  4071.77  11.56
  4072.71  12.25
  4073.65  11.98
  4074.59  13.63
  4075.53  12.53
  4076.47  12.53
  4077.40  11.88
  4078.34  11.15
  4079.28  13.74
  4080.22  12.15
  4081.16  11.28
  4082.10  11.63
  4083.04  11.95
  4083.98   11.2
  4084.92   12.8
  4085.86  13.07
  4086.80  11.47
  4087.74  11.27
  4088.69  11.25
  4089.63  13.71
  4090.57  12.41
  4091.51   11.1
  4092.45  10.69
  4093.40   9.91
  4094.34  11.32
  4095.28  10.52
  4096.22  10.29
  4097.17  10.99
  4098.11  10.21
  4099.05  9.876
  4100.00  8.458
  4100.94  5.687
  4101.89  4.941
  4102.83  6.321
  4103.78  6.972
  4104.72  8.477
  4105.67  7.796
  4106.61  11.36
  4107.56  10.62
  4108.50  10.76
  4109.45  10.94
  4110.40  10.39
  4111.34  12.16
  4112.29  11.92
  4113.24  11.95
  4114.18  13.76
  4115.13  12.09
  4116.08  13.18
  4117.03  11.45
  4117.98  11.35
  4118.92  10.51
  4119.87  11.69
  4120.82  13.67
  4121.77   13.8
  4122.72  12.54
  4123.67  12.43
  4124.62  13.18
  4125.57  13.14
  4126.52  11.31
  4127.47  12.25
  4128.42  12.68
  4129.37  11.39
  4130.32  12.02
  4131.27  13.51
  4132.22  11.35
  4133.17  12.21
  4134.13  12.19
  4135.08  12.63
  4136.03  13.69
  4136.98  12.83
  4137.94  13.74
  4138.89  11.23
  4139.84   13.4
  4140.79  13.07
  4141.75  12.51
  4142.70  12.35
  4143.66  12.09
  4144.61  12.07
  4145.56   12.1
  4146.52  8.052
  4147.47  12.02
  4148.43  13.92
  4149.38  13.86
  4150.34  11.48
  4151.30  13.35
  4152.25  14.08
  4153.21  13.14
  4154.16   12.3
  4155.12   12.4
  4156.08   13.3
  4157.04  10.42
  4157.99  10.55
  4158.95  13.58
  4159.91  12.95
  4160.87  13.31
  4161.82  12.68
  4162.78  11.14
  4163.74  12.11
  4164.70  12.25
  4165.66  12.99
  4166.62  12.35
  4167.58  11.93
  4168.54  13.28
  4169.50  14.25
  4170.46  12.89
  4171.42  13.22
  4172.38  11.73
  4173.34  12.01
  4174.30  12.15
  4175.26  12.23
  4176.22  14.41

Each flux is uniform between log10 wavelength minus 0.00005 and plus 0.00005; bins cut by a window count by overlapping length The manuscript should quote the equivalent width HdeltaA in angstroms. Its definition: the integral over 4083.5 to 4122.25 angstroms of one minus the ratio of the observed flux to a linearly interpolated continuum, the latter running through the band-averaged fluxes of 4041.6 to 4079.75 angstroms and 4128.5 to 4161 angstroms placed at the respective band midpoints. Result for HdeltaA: 5.3 angstroms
